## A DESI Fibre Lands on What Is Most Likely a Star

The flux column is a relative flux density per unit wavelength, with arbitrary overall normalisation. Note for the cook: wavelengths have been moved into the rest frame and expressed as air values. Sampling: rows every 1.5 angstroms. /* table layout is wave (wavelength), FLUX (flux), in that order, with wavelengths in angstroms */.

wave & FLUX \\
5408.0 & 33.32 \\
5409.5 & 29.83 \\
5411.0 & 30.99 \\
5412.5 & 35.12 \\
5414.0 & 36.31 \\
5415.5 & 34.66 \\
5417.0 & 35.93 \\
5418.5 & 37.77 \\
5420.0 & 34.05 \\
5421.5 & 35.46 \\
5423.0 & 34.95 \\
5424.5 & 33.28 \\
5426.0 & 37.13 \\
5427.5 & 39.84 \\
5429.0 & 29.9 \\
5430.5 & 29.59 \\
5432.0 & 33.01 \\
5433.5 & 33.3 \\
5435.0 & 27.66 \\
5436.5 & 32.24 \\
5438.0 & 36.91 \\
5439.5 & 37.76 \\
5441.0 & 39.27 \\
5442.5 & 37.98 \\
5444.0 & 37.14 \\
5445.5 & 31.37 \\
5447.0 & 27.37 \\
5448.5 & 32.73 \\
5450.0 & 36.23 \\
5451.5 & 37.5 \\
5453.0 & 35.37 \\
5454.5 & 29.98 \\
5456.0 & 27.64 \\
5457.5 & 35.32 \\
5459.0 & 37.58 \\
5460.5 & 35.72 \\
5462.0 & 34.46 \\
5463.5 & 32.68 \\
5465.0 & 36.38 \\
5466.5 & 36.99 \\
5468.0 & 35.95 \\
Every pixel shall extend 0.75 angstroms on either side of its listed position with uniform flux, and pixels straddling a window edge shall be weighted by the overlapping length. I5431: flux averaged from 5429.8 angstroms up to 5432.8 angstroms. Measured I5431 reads 31.4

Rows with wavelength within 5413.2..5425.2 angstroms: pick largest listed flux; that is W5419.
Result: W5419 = 37.77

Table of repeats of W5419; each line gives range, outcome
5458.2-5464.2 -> 37.58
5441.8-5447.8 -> 37.98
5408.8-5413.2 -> 35.12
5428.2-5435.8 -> 33.3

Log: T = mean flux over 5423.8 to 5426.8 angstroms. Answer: 35.3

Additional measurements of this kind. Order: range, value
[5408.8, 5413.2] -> 32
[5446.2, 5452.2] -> 33.4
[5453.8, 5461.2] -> 33.3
